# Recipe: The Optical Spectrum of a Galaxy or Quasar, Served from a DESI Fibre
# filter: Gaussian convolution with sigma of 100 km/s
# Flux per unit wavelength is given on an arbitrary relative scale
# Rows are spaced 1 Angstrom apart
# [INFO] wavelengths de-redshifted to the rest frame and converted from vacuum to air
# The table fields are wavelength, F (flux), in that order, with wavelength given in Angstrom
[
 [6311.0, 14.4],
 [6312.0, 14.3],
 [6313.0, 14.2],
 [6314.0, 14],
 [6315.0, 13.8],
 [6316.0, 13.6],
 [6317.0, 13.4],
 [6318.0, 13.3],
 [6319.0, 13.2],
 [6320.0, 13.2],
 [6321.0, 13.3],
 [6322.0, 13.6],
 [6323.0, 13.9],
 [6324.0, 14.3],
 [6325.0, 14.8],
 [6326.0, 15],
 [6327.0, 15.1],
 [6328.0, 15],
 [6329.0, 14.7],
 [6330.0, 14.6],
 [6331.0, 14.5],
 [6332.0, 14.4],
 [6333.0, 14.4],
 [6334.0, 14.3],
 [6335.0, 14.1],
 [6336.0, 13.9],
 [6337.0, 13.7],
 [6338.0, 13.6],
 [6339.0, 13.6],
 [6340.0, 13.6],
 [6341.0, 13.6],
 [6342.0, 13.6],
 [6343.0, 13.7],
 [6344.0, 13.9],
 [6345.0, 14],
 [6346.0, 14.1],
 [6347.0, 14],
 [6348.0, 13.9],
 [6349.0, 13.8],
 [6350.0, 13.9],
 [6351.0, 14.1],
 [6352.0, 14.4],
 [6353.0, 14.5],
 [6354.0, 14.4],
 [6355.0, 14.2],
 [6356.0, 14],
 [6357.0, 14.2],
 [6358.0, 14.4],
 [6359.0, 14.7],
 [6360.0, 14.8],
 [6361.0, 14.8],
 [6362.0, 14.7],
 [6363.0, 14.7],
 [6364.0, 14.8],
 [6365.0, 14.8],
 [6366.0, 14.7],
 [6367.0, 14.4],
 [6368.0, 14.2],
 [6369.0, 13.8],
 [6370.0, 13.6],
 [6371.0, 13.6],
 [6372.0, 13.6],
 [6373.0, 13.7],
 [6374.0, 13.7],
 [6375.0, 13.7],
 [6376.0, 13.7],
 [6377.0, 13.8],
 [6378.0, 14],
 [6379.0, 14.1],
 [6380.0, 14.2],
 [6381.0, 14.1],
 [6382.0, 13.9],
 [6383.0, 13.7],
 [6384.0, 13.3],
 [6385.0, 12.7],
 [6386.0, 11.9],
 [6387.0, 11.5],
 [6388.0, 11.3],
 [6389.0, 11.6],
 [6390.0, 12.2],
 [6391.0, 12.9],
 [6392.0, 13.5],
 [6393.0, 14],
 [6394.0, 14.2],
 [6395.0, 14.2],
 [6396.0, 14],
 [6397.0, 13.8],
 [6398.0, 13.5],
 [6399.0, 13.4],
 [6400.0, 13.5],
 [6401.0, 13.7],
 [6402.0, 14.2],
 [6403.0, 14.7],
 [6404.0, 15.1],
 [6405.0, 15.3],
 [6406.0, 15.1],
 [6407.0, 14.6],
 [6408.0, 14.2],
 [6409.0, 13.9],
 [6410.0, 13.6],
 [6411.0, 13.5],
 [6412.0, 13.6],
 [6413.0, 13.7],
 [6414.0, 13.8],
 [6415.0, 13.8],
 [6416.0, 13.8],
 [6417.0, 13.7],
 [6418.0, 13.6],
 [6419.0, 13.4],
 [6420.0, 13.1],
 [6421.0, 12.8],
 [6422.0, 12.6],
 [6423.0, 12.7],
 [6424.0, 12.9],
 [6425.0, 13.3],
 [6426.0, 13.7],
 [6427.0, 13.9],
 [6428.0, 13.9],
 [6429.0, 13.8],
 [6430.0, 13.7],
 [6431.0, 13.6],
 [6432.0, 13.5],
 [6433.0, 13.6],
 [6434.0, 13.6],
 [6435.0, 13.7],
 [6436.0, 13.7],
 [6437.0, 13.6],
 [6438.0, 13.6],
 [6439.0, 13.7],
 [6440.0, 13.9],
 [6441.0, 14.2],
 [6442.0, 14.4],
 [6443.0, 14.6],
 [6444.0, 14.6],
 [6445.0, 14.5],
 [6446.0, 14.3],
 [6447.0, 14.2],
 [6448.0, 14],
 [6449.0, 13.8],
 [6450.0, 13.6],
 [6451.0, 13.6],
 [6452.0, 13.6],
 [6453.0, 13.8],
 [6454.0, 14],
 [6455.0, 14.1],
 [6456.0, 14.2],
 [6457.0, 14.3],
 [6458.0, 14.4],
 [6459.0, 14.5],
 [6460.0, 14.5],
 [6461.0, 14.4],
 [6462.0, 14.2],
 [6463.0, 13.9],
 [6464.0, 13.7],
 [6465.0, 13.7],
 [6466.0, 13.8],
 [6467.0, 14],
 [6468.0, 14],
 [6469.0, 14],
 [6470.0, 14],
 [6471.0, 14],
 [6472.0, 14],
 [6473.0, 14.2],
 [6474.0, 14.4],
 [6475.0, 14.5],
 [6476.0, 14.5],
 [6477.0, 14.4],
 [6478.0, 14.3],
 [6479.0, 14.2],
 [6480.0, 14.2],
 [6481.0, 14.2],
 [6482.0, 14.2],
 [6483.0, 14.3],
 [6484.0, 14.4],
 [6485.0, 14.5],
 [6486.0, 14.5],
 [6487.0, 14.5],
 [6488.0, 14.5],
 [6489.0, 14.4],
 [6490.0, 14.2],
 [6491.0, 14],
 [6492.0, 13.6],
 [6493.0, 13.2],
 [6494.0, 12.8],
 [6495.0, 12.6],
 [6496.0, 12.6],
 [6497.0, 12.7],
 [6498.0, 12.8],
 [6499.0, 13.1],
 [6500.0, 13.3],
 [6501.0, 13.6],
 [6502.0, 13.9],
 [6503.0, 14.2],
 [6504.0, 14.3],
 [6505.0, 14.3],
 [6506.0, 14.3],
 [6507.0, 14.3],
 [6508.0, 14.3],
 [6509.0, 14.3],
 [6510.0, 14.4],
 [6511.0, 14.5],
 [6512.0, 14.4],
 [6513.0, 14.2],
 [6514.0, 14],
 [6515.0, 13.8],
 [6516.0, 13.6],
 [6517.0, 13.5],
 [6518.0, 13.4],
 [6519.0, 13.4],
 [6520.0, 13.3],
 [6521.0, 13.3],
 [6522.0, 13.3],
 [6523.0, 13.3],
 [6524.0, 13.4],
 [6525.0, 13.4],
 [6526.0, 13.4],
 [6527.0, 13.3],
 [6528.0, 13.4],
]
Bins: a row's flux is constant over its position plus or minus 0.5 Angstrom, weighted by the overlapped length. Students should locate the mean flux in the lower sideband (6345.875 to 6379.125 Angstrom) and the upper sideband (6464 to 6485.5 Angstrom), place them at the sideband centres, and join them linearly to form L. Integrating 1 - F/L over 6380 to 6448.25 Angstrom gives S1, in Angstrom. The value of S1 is 2.5 Angstrom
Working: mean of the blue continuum 14.2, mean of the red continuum 14.2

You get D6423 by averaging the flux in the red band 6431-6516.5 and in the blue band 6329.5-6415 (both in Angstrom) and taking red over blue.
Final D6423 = 1.01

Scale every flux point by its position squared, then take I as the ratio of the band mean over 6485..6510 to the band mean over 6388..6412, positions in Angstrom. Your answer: 1.03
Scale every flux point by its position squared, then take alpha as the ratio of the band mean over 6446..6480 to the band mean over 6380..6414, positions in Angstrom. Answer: 1.06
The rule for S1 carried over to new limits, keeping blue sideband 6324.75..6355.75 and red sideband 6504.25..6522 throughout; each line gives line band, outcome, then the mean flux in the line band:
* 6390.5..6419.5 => 0.3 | 13.9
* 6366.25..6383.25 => 0.3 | 13.9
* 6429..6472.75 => 0.1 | 14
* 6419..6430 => 0.6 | 13.3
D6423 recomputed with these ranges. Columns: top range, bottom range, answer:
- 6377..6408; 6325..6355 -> 0.96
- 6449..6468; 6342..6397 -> 1.01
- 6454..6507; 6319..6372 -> 0.99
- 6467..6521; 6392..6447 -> 1.01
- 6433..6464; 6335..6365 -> 0.99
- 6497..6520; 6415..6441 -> 1.03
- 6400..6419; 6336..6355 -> 1.01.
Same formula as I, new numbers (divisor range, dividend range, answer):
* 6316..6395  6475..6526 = 1.04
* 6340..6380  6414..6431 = 0.97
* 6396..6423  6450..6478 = 1.04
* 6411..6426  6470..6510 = 1.07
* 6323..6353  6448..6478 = 1.03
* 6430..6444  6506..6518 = 1.04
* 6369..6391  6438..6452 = 1.08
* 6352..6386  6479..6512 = 1.03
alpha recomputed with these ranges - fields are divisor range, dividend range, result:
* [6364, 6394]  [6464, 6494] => 1.08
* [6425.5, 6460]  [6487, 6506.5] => 0.99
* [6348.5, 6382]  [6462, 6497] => 1.02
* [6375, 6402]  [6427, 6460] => 1.06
